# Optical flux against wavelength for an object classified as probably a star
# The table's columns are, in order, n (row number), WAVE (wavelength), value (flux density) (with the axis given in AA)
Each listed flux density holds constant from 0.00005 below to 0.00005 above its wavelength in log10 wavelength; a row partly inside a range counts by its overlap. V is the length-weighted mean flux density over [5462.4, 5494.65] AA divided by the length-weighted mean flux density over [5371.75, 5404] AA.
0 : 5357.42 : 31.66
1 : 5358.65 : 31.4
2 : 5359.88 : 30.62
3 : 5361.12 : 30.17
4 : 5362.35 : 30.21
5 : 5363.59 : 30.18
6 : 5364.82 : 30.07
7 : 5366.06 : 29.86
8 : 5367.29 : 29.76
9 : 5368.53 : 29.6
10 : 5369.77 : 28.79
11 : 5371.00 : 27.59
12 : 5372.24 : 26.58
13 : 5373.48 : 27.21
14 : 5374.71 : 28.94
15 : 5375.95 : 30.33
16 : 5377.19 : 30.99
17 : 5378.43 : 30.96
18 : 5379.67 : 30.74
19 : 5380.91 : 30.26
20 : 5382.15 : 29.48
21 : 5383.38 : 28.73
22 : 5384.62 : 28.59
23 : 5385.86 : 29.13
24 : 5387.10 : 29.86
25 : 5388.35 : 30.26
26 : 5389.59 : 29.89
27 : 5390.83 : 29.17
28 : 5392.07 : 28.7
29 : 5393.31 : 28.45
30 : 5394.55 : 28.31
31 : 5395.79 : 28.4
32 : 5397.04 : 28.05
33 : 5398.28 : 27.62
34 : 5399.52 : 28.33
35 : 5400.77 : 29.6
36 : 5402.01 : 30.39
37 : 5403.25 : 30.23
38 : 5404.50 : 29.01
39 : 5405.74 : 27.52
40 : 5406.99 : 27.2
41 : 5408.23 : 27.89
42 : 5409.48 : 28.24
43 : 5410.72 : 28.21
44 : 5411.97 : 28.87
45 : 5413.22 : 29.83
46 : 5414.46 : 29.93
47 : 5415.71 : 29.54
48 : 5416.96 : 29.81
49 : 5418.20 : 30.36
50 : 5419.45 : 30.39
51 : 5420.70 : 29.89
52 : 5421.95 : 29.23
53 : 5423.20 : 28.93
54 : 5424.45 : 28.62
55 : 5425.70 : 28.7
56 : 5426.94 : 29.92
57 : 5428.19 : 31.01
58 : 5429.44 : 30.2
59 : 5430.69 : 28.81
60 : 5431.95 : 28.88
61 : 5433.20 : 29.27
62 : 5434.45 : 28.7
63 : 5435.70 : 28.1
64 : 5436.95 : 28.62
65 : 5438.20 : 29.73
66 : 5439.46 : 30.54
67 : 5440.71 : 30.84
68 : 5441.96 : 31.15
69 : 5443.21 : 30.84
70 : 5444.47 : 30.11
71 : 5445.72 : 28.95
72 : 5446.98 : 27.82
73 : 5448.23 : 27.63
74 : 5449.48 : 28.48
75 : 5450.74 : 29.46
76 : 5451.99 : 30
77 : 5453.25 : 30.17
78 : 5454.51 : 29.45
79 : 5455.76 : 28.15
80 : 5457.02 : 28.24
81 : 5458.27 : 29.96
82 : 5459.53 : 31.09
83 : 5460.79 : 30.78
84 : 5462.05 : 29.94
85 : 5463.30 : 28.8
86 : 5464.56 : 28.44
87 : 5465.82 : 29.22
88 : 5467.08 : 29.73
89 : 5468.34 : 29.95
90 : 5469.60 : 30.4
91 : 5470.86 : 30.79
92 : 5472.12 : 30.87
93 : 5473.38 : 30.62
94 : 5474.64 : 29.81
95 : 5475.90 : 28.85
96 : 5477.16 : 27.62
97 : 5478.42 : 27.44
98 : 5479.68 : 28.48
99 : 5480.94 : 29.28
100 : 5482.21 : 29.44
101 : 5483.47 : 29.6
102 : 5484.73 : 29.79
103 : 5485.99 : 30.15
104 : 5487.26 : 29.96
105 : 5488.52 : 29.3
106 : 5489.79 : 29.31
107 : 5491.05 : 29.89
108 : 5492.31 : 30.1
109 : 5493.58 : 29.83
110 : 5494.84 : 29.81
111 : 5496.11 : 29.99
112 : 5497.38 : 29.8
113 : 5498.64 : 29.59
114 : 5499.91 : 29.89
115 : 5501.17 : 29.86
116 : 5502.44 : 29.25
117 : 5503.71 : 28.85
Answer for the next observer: 1.01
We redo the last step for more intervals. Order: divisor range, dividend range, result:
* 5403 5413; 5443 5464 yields 1.04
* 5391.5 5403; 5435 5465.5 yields 1.03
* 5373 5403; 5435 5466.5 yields 1.01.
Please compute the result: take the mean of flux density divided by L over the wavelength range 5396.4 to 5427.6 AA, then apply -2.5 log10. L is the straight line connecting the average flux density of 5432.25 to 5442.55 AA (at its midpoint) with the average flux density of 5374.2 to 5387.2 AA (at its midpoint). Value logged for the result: 0.02 mag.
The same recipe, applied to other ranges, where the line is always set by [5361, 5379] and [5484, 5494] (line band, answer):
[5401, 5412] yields 0.03 mag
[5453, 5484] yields 0.01 mag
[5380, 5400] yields 0.02 mag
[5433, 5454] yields 0.01 mag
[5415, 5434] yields 0.00 mag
